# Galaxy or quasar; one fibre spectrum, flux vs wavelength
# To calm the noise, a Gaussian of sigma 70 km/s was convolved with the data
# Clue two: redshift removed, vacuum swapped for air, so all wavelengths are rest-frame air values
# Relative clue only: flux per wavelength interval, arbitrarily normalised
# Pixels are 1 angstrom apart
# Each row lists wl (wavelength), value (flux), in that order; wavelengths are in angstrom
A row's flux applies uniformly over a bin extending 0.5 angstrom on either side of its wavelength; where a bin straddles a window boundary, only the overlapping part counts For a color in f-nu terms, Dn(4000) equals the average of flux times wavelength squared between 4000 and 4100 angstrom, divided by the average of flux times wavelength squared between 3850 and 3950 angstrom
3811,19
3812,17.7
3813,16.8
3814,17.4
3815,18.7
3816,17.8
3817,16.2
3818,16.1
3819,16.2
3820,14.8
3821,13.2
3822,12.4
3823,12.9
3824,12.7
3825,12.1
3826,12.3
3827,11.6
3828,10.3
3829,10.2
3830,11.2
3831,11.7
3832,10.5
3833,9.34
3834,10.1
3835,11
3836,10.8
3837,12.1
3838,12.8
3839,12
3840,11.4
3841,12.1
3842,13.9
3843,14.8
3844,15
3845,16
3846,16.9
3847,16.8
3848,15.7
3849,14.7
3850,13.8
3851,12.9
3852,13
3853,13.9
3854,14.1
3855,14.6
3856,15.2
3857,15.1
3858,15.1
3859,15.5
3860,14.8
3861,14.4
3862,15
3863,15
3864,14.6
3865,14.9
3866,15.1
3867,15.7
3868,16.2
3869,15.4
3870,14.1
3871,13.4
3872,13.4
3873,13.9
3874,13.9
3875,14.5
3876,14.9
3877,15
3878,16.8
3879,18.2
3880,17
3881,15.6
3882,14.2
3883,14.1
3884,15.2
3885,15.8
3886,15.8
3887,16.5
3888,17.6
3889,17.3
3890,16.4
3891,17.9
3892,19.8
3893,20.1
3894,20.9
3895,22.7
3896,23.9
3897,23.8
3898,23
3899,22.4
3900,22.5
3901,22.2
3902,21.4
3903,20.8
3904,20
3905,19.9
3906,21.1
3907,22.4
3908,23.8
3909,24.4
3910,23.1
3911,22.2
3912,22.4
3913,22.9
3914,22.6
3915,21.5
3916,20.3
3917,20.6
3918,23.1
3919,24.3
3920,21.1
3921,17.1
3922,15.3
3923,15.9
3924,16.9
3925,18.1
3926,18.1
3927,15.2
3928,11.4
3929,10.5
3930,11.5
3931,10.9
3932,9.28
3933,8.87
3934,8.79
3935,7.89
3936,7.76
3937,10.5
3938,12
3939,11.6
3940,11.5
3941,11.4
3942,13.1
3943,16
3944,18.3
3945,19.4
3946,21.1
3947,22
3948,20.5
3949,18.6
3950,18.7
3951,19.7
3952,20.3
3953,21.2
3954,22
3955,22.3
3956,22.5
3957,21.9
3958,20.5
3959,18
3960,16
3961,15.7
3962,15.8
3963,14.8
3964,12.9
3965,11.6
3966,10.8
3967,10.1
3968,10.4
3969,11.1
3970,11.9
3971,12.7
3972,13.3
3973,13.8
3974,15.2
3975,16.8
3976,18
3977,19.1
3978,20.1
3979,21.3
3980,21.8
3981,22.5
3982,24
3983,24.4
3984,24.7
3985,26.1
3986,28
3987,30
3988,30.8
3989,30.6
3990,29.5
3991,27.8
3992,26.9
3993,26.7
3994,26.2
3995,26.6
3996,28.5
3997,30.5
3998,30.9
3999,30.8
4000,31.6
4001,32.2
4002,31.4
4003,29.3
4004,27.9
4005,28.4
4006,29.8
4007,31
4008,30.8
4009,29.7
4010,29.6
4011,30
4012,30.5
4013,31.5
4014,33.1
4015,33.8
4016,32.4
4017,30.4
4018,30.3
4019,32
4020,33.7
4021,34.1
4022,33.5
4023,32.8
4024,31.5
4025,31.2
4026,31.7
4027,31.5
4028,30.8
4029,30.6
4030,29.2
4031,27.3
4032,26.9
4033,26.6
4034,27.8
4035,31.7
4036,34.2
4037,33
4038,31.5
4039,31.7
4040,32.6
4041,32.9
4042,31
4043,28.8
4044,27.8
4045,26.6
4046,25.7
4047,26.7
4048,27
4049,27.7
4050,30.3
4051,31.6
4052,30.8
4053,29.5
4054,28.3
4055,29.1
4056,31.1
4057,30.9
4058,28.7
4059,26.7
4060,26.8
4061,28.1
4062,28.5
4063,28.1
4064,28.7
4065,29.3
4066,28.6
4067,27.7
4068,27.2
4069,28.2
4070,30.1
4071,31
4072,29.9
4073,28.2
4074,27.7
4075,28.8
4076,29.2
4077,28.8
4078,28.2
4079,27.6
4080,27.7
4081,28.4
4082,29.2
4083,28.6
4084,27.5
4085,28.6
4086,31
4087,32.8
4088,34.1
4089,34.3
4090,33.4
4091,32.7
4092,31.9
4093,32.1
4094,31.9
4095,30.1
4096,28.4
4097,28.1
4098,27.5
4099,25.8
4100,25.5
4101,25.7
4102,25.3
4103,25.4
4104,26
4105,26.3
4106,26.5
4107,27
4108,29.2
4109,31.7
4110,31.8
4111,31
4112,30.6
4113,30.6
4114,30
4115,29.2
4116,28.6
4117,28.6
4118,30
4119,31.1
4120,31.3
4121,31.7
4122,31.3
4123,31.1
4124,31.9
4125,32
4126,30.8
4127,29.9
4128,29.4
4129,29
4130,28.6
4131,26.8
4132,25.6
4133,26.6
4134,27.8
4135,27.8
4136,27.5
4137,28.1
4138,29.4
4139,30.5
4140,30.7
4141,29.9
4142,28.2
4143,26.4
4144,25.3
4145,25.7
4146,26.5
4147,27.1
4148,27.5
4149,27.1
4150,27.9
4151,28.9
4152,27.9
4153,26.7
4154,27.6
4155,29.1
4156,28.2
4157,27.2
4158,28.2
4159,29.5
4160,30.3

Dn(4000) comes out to 1.9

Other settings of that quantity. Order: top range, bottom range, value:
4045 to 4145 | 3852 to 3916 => 1.80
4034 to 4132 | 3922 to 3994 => 1.77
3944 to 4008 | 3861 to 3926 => 1.25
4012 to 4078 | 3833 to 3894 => 2.20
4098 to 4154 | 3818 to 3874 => 2.41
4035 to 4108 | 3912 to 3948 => 1.98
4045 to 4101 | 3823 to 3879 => 2.37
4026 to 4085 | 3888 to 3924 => 1.49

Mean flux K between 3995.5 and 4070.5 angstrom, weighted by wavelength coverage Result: 30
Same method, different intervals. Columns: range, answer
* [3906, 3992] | 18.2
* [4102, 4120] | 29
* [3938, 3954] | 17.5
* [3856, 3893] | 15.6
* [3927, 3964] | 15.6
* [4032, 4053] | 29.7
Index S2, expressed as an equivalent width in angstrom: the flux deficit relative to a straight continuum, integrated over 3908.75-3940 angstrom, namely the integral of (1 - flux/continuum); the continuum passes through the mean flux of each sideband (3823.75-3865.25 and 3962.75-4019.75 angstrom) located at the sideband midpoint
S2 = 5.1 angstrom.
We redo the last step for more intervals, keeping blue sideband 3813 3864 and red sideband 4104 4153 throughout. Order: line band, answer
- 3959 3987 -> 4.7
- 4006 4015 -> -3.2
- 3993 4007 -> -4.6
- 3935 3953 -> 3.1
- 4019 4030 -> -4.0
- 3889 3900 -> -2.8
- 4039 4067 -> -4.6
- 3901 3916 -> -3.9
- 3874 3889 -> 0.2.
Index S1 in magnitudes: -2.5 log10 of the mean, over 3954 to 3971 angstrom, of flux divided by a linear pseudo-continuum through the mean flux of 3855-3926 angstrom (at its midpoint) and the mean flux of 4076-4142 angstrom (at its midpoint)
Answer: 0.37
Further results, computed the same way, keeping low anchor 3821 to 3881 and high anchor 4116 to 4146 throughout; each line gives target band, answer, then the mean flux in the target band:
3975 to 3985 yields -0.05 mag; 21.7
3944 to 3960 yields -0.06 mag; 20.4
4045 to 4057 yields -0.17 mag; 28.9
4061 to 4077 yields -0.12 mag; 28.7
